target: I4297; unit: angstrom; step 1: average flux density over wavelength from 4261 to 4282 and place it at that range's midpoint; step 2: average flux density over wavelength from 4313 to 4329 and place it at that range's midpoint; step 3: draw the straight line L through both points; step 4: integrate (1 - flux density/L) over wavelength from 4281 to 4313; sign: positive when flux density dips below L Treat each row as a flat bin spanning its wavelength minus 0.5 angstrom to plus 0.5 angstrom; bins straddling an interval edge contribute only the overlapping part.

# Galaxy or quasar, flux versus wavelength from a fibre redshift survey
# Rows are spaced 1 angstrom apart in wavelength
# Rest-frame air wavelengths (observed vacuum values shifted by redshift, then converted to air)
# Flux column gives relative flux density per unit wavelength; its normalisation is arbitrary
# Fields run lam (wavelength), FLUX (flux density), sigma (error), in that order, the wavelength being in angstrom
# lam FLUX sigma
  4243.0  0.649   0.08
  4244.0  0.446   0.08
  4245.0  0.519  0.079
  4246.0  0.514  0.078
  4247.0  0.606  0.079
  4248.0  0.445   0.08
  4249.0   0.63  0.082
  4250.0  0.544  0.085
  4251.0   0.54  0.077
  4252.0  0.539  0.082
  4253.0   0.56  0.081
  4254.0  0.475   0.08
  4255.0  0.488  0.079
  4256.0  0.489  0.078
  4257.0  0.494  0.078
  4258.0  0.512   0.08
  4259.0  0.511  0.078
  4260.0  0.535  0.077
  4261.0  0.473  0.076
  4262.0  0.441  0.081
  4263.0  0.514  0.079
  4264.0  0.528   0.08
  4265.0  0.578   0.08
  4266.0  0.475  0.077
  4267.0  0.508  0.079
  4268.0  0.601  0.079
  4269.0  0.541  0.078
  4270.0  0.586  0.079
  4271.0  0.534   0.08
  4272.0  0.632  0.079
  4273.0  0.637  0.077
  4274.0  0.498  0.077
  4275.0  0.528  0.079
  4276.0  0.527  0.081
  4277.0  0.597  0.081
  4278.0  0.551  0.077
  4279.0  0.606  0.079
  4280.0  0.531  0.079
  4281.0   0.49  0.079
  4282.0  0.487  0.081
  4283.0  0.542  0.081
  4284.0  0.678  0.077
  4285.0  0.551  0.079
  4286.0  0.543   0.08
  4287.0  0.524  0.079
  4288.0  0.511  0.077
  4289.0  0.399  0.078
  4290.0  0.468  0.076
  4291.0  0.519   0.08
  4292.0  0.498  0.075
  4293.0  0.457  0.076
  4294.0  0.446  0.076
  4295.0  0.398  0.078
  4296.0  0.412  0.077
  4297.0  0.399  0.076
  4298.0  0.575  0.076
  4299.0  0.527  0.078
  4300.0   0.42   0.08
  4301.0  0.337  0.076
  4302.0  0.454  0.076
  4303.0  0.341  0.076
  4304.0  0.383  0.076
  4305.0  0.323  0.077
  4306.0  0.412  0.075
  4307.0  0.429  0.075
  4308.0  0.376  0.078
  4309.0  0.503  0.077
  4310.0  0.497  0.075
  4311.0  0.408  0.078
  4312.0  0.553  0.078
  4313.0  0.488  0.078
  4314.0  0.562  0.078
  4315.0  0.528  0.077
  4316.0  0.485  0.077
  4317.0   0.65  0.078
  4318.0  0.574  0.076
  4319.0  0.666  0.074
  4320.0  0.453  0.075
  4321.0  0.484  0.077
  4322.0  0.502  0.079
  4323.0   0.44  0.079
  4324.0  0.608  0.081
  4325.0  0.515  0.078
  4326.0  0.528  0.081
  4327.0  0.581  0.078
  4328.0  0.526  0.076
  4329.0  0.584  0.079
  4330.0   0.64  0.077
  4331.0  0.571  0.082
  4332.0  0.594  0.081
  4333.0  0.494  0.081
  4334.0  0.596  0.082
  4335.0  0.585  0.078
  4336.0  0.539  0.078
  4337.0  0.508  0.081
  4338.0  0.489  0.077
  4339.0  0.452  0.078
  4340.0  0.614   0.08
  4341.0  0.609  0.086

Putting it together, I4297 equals 4.5 angstrom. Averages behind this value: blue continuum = 0.542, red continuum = 0.54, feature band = 0.464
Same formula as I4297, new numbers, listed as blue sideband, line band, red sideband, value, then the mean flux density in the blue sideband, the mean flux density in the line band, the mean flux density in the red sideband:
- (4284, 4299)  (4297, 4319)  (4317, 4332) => 2.1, 0.487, 0.471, 0.553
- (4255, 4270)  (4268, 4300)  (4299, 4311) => -4.0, 0.516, 0.522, 0.412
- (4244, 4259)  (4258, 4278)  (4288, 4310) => -1.9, 0.522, 0.539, 0.435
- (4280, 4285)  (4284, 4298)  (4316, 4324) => 1.6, 0.548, 0.482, 0.539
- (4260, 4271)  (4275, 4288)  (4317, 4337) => -0.4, 0.525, 0.55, 0.553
